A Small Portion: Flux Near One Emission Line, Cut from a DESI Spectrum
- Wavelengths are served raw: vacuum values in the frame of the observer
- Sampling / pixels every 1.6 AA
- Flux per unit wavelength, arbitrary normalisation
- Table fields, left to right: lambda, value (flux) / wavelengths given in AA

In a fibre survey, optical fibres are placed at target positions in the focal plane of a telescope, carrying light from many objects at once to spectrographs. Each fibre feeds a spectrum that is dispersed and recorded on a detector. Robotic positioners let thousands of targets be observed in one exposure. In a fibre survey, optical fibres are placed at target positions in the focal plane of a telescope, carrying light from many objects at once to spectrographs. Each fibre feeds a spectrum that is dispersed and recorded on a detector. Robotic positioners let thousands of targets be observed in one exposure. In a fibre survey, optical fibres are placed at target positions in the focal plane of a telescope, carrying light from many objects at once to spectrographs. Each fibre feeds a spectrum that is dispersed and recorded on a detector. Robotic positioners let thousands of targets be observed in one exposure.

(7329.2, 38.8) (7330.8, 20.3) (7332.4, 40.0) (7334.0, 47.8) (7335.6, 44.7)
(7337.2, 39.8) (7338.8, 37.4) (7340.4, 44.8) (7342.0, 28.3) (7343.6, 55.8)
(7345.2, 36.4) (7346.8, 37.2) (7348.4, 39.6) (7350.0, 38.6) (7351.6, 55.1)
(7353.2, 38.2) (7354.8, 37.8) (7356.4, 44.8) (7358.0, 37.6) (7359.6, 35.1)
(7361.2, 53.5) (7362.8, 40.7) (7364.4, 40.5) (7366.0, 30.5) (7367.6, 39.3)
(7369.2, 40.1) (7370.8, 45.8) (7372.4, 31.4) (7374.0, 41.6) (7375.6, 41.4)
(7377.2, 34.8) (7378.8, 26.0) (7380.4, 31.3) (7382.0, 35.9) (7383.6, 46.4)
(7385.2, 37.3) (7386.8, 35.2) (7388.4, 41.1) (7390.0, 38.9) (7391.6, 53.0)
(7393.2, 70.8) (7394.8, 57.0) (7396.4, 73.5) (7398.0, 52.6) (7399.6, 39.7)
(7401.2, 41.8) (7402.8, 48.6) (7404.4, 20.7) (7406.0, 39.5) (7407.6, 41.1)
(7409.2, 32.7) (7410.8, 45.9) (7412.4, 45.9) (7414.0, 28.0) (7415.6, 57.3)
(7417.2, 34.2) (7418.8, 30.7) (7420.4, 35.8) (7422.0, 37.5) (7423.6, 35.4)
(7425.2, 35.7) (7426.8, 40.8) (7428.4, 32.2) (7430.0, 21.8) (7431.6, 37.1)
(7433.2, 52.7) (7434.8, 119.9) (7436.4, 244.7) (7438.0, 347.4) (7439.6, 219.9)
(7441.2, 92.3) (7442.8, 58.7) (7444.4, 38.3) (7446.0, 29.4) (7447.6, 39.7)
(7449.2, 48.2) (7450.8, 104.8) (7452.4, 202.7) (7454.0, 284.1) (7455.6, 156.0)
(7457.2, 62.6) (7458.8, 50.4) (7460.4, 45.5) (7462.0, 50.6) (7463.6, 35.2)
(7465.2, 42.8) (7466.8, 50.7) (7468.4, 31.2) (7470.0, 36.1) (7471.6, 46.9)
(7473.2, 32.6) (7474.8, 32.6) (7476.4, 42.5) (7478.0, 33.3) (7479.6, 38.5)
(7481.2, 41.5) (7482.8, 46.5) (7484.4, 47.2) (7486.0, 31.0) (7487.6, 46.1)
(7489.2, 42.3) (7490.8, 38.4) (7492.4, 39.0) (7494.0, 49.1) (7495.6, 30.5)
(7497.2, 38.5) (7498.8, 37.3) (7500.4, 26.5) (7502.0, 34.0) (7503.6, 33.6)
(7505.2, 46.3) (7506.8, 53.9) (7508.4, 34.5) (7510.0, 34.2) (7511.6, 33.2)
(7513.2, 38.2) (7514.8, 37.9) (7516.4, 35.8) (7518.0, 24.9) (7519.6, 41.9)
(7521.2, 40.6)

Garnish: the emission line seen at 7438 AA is [S II]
